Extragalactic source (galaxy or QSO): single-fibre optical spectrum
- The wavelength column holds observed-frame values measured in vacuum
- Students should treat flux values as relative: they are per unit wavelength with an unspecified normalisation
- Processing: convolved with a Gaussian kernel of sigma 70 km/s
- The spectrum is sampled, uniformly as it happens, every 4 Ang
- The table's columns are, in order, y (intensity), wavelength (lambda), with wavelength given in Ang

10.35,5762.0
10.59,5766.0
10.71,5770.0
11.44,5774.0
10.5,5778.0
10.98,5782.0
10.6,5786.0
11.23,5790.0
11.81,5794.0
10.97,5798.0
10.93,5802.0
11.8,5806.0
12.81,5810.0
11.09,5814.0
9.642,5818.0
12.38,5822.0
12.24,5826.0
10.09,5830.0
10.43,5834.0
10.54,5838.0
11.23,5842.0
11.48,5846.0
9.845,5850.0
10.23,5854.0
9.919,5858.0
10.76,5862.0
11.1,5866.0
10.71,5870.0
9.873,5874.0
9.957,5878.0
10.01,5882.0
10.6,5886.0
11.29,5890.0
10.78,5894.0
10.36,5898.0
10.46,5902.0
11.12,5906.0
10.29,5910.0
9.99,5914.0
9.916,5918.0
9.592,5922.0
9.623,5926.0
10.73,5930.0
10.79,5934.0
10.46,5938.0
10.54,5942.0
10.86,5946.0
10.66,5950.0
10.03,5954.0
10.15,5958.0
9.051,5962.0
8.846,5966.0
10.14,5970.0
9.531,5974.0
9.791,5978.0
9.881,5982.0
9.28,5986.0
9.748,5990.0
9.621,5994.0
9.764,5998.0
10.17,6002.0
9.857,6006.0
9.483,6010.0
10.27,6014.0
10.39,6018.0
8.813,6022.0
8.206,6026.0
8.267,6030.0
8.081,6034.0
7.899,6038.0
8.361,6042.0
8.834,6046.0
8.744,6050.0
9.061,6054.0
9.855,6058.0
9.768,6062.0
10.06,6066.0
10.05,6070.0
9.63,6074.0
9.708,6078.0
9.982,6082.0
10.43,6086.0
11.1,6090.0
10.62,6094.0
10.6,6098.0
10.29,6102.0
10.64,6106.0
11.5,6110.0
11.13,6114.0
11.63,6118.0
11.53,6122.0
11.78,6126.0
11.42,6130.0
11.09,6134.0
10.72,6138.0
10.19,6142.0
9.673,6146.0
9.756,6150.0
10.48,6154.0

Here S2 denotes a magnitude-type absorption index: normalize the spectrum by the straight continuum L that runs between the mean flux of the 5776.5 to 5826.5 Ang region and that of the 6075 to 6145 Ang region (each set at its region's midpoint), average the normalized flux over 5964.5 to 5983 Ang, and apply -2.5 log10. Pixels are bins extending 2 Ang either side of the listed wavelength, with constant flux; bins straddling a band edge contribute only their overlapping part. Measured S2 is 0.14 mag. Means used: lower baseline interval 11.3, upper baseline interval 10.8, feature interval 9.65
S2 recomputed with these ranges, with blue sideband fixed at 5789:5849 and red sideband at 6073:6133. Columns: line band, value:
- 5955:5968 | 0.17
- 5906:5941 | 0.09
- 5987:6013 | 0.13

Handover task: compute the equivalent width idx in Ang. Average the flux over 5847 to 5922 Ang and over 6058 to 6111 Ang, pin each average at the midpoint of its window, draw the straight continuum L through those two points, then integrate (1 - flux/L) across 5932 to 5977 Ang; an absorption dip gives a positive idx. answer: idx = 1.2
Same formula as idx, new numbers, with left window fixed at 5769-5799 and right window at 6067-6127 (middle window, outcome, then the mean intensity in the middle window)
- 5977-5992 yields 1.6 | 9.67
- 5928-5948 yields 0.3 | 10.7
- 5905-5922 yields 1.1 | 10.2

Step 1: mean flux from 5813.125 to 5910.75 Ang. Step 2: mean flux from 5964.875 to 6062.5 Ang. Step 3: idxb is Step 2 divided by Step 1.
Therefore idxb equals 0.87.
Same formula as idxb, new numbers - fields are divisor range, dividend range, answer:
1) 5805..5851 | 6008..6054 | 0.79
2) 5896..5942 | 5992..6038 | 0.90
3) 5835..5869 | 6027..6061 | 0.81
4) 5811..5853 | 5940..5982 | 0.91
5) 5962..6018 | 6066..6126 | 1.10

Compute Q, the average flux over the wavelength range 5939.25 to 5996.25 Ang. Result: 9.87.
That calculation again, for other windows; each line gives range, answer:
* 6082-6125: 10.9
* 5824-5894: 10.6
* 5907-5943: 10.2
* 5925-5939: 10.5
